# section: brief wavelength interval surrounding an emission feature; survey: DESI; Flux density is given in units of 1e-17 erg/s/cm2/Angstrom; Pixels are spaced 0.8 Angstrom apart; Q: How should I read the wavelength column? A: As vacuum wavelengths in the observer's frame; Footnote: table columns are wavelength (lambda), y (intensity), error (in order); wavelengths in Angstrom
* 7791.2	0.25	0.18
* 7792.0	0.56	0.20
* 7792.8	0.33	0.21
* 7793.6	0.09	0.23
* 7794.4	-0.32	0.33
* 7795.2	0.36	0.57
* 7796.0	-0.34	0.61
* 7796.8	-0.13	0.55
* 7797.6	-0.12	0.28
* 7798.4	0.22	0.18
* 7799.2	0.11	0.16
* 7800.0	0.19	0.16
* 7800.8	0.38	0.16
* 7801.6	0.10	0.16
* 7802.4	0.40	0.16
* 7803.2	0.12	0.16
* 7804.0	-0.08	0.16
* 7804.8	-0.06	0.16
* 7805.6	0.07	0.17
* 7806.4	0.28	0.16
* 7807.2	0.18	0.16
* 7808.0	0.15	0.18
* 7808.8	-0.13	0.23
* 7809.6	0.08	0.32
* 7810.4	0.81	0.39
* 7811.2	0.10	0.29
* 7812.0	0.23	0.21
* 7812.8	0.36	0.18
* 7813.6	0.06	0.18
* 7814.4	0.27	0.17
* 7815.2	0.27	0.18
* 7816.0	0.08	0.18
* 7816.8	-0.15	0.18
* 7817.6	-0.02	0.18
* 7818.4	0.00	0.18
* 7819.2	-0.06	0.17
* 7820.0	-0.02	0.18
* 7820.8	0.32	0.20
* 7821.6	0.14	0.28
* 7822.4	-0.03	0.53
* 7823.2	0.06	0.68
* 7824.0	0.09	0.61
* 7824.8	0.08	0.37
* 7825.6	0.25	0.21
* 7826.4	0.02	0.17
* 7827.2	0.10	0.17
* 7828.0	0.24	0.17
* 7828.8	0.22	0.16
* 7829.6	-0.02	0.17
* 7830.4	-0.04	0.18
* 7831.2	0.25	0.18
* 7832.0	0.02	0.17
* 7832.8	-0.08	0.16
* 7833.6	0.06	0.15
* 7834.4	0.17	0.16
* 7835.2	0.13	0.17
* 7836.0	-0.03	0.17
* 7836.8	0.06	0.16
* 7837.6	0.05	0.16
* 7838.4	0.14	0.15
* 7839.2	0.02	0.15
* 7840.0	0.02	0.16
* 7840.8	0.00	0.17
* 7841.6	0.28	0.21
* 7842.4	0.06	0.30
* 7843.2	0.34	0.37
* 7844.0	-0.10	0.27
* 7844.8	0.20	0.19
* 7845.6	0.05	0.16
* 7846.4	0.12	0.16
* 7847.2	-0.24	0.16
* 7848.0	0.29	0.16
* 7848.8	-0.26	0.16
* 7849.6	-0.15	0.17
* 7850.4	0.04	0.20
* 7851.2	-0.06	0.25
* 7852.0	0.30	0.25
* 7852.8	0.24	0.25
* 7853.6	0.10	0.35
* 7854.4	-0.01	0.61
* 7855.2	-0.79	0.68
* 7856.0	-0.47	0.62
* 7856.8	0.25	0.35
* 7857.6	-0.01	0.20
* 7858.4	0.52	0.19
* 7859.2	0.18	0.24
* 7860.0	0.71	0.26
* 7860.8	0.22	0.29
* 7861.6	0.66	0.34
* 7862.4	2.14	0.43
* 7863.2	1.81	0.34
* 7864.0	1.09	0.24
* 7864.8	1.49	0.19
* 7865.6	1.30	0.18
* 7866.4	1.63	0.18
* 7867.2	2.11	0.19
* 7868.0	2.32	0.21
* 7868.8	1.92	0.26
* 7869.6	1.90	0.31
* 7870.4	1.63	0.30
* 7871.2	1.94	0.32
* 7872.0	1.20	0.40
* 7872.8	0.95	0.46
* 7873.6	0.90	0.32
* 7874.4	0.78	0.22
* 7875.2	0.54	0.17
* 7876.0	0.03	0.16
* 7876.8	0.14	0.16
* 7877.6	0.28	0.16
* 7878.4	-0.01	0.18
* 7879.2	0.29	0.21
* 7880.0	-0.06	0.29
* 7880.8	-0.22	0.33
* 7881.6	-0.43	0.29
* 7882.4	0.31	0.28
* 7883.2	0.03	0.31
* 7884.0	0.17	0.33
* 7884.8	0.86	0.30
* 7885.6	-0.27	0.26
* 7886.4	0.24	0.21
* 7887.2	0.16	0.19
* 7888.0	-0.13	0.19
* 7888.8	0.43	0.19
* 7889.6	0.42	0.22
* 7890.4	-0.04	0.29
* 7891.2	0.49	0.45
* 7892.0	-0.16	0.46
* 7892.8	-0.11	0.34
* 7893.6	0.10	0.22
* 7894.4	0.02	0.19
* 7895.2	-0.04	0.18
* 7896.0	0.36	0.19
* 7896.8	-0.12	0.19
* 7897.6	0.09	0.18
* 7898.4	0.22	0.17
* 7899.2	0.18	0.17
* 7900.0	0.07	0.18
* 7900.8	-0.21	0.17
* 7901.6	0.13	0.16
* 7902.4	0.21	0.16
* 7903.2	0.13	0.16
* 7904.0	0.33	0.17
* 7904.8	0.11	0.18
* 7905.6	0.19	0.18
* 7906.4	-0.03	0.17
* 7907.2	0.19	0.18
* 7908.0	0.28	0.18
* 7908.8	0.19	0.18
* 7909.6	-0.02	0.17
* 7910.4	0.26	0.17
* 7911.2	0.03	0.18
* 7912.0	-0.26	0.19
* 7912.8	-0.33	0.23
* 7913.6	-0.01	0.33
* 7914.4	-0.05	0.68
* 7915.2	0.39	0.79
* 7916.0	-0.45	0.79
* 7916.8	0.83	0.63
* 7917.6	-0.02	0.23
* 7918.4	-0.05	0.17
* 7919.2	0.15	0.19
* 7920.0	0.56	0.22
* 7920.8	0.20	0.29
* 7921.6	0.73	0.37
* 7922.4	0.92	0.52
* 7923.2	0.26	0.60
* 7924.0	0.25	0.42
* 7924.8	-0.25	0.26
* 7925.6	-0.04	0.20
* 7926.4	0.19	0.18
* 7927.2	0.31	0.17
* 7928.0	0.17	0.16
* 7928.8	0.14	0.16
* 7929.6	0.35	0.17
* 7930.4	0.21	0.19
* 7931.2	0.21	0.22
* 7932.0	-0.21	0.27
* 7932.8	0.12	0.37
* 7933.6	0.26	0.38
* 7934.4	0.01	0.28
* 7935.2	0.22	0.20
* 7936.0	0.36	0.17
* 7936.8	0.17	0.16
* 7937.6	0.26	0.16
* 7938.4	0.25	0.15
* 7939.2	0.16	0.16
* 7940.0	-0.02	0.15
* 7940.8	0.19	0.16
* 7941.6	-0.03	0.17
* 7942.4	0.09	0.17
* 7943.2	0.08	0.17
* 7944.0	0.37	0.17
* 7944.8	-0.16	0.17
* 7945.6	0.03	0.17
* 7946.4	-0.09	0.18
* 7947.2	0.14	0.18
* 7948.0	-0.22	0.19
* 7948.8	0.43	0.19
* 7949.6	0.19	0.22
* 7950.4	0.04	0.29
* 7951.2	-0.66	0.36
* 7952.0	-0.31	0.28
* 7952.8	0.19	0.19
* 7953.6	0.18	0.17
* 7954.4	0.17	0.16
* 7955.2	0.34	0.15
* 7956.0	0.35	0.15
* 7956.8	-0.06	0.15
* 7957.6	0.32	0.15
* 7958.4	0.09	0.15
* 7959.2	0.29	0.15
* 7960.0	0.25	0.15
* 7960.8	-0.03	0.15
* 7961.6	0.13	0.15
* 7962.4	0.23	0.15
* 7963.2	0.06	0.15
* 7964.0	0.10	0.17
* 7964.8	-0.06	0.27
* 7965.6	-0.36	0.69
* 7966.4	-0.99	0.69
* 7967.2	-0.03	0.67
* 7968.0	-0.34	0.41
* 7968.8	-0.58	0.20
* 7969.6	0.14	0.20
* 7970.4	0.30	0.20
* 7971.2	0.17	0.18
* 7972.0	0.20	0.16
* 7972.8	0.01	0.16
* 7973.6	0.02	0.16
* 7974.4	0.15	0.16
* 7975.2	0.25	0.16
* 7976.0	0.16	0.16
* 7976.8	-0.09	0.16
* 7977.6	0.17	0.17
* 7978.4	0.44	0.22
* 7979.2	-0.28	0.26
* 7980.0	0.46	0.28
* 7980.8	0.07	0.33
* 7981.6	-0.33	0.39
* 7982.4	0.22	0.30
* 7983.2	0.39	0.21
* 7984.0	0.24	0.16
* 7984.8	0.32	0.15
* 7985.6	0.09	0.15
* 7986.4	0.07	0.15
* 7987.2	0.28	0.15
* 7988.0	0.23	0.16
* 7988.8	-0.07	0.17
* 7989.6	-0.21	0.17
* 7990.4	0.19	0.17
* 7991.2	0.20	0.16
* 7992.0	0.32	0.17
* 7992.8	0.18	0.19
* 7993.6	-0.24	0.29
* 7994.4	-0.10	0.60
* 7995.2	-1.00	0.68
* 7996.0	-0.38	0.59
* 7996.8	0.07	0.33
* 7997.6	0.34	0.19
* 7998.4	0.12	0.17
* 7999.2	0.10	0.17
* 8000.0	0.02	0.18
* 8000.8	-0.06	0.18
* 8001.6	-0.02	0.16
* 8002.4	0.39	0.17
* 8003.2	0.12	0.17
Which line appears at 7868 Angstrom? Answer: [O II]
